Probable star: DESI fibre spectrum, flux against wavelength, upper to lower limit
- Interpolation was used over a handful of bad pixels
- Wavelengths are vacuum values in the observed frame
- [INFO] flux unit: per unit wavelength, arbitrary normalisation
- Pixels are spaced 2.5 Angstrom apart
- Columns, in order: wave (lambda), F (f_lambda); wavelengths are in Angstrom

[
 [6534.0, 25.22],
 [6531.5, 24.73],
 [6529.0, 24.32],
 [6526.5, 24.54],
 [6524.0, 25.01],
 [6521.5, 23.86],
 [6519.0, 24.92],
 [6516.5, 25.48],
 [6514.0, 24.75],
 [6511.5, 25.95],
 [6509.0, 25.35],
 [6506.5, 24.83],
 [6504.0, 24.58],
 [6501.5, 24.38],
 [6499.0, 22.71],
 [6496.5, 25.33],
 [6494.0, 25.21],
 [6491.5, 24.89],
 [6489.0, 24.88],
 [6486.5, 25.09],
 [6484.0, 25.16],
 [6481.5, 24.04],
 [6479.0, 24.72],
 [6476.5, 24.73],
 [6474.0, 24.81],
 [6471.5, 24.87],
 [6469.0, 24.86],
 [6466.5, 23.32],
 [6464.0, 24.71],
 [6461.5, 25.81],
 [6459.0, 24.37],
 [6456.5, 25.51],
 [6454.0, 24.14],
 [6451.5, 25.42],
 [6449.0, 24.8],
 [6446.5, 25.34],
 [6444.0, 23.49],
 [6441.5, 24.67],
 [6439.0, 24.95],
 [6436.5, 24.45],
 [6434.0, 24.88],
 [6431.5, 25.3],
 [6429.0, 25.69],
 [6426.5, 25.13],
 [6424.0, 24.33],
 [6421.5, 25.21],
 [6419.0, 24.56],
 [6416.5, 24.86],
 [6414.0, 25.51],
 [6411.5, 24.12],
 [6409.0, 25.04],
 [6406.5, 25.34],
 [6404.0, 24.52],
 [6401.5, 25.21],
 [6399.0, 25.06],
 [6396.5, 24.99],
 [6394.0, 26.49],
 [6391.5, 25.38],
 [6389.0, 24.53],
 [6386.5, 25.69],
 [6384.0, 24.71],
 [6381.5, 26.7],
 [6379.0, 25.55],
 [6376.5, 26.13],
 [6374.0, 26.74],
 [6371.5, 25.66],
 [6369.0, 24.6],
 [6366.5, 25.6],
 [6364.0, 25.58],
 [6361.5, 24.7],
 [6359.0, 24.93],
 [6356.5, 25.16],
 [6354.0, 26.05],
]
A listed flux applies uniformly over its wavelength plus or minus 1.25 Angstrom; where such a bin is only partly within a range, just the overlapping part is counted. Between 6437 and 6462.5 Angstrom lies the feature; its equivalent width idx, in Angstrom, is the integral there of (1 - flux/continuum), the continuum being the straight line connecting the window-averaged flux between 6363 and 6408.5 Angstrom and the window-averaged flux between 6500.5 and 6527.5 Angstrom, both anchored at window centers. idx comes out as 0.4 Angstrom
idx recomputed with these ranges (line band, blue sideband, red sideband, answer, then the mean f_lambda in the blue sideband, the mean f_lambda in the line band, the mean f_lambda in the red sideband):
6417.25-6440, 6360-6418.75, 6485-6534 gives 0.19 Angstrom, 25.3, 24.9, 24.8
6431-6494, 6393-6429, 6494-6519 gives 0.41 Angstrom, 25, 24.8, 24.8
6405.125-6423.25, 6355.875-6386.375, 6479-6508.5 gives 0.21 Angstrom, 25.5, 24.9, 24.7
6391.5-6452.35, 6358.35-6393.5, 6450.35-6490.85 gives 0.41 Angstrom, 25.5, 25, 24.8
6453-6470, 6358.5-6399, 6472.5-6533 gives 0.22 Angstrom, 25.5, 24.7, 24.8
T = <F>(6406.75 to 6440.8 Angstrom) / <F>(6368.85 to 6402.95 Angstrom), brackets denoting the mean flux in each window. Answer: 0.98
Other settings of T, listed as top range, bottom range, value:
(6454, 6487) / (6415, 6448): 1.00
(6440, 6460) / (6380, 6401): 0.97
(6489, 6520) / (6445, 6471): 1.00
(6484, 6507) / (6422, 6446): 1.00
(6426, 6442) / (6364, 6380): 0.97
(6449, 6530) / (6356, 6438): 0.98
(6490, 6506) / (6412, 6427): 0.99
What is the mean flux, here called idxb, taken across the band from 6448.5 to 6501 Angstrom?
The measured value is 24.7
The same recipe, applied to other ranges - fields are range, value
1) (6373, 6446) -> 25.1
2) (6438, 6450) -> 24.6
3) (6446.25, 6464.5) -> 25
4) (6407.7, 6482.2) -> 24.8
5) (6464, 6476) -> 24.5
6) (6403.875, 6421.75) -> 24.9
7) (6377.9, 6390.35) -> 25.4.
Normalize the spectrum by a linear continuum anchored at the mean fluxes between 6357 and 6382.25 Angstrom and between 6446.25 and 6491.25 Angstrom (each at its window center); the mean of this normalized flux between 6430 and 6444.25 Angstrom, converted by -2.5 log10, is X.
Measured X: 0.01 mag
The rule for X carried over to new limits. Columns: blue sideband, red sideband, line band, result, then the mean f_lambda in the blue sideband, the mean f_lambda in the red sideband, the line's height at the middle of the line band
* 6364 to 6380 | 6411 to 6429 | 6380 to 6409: 0.00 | 25.7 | 24.9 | 25.3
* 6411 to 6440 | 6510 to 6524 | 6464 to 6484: 0.02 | 24.9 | 25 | 25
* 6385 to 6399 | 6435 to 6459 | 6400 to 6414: 0.01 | 25.4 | 24.7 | 25.2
